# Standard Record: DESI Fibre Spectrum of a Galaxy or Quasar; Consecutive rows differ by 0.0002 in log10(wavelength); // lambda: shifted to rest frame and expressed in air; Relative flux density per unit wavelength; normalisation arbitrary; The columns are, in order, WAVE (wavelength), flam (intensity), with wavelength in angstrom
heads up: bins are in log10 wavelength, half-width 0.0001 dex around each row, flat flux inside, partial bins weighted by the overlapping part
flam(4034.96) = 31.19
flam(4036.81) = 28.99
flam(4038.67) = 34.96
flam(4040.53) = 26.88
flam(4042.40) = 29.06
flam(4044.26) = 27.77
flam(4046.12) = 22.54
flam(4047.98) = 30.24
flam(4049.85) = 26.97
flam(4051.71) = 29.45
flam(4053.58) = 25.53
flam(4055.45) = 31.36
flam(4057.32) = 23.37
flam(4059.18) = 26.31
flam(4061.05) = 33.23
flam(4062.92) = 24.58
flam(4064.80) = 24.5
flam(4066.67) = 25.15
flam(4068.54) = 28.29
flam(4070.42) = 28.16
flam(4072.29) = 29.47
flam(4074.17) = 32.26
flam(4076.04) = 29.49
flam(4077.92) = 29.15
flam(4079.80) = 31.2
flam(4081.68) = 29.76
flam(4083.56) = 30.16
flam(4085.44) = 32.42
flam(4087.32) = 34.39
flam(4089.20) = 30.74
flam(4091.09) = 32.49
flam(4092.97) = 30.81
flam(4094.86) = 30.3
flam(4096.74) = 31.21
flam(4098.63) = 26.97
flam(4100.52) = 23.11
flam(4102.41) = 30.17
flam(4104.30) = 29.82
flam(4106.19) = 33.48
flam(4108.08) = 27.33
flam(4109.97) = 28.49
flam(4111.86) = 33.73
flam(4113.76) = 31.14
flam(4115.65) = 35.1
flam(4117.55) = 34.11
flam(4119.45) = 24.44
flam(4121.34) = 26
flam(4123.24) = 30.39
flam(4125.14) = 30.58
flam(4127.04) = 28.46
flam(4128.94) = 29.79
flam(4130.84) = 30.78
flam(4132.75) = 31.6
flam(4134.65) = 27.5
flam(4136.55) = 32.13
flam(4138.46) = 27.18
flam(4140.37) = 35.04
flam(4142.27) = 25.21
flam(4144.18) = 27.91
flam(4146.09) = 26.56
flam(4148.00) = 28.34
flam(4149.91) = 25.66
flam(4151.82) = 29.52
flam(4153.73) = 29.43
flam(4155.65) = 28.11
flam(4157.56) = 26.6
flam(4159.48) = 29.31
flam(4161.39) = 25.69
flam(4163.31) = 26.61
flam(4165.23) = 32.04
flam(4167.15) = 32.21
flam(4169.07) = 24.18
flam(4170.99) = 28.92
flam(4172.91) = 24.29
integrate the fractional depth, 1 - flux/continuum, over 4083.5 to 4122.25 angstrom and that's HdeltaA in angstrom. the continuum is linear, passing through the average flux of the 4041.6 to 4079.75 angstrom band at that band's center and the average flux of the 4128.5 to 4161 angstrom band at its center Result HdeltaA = -2.7 angstrom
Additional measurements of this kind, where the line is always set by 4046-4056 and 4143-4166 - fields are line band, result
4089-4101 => -0.7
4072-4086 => -1.3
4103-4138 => -2.9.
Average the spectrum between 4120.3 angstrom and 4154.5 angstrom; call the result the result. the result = 29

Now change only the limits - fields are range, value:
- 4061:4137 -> 29.8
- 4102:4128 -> 30.2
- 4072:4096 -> 31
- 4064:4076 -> 28.1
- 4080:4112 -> 30.3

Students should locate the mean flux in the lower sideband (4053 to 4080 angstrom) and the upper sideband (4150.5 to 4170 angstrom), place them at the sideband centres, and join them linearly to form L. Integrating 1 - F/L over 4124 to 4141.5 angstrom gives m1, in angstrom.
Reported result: -1.3 angstrom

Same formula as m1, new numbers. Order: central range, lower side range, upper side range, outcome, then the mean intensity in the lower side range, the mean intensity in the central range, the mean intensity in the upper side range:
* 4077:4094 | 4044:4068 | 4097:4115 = -1.6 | 27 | 31.2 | 29.5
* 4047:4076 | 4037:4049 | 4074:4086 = 1.5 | 28.6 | 28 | 30.5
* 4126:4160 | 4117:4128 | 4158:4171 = -0.3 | 28.8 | 28.8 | 28.3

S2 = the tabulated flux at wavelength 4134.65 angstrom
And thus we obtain 27.5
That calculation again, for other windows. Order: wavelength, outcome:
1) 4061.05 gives 33.23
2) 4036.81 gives 28.99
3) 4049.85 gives 26.97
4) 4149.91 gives 25.66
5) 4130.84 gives 30.78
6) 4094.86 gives 30.3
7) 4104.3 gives 29.82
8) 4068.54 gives 28.29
